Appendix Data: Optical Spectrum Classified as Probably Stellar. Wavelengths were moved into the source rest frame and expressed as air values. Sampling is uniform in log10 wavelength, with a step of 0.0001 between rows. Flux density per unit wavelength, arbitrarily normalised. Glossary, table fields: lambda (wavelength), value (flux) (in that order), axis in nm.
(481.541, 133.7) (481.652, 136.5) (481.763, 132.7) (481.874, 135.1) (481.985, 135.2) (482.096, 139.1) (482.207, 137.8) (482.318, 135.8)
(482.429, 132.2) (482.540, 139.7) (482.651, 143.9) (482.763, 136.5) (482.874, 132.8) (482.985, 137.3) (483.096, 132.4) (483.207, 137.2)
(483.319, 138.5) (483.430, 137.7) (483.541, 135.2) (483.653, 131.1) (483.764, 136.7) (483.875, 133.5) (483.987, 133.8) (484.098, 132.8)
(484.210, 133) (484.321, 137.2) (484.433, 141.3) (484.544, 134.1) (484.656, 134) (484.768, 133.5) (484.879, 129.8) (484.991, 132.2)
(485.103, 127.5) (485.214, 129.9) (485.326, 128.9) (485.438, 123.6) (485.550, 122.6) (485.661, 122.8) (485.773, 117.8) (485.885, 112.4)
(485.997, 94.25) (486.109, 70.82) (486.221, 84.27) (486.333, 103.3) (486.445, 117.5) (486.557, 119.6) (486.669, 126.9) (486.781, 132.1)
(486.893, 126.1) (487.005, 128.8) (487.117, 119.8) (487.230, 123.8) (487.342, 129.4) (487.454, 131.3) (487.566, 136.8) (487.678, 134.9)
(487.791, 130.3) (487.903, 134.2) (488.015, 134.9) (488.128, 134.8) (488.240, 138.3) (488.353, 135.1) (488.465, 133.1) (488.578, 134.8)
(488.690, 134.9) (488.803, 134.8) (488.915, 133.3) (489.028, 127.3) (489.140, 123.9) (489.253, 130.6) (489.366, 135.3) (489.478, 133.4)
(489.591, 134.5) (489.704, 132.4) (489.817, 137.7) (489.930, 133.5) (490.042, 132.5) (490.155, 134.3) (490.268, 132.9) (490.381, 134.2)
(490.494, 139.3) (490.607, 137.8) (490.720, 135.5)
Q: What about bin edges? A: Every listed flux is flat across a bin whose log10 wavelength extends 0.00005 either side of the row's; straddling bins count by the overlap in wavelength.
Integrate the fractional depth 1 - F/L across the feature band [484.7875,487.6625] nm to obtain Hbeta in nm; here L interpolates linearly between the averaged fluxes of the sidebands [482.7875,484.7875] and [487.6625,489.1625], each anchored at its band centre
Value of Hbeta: 0.30 nm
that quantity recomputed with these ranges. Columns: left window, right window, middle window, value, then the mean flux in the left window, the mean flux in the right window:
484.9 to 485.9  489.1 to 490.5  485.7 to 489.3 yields 0.14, 125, 133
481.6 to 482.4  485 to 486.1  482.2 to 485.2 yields -0.18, 136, 118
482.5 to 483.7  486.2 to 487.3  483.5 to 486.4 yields 0.10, 136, 119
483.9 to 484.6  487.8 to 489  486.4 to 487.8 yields 0.08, 135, 134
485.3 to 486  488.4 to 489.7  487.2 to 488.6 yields -0.06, 119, 132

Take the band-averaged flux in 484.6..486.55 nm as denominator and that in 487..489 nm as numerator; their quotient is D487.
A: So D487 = 1.13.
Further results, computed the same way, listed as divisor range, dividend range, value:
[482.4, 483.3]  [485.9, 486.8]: 0.77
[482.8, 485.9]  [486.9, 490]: 1.00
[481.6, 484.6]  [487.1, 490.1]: 0.98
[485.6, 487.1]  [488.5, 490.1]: 1.18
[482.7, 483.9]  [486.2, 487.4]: 0.89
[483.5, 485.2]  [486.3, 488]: 0.95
